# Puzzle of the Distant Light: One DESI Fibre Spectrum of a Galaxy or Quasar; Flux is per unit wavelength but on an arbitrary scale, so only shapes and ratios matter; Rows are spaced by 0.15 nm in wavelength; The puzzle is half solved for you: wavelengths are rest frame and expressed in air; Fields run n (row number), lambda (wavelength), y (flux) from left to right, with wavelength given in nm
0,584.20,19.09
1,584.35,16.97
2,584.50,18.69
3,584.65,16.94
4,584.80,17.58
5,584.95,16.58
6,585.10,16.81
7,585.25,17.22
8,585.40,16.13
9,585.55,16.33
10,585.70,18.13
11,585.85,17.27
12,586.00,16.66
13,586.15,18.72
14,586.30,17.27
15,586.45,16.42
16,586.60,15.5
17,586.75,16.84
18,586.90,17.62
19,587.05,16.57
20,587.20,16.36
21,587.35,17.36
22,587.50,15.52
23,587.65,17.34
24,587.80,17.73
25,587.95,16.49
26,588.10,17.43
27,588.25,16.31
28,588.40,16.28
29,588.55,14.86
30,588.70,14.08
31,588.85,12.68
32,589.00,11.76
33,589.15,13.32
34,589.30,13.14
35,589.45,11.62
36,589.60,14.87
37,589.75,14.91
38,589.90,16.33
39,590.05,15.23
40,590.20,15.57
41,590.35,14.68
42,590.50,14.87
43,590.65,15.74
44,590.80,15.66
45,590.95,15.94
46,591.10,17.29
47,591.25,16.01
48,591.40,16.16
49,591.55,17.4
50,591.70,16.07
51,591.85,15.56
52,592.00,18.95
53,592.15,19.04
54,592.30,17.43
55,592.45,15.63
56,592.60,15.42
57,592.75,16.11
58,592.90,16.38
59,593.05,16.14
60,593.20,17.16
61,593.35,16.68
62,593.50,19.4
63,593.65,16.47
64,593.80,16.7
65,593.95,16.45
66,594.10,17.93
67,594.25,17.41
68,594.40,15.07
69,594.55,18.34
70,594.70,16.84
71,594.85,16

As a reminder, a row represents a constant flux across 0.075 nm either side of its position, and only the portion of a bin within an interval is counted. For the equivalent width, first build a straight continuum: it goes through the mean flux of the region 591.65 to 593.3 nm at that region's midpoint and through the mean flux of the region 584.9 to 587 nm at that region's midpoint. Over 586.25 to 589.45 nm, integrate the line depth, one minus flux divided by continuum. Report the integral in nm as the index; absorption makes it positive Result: 0.24 nm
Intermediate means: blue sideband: 17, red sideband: 16.7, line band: 15.6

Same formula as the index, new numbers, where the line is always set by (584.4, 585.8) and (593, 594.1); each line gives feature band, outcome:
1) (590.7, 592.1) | 0.04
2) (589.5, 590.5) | 0.12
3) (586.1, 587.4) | 0.02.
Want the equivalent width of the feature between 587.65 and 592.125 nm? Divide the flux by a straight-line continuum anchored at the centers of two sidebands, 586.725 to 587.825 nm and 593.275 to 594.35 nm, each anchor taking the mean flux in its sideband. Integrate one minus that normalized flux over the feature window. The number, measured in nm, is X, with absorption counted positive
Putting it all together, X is 0.41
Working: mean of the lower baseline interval 16.9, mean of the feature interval 15.5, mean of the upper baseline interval 17.2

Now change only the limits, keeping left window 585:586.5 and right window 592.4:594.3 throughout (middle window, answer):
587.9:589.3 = 0.19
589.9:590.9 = 0.09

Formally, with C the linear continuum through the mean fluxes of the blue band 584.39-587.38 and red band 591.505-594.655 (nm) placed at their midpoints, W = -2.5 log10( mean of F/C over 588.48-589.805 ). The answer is 0.25 mag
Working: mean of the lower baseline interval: 17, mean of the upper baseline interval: 16.9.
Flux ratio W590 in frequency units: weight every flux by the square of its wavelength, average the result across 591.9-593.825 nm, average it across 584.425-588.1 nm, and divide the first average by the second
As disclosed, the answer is 1.02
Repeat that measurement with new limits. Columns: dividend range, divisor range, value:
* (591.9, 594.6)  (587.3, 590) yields 1.15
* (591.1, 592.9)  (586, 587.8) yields 1.01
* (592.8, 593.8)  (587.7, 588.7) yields 1.06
